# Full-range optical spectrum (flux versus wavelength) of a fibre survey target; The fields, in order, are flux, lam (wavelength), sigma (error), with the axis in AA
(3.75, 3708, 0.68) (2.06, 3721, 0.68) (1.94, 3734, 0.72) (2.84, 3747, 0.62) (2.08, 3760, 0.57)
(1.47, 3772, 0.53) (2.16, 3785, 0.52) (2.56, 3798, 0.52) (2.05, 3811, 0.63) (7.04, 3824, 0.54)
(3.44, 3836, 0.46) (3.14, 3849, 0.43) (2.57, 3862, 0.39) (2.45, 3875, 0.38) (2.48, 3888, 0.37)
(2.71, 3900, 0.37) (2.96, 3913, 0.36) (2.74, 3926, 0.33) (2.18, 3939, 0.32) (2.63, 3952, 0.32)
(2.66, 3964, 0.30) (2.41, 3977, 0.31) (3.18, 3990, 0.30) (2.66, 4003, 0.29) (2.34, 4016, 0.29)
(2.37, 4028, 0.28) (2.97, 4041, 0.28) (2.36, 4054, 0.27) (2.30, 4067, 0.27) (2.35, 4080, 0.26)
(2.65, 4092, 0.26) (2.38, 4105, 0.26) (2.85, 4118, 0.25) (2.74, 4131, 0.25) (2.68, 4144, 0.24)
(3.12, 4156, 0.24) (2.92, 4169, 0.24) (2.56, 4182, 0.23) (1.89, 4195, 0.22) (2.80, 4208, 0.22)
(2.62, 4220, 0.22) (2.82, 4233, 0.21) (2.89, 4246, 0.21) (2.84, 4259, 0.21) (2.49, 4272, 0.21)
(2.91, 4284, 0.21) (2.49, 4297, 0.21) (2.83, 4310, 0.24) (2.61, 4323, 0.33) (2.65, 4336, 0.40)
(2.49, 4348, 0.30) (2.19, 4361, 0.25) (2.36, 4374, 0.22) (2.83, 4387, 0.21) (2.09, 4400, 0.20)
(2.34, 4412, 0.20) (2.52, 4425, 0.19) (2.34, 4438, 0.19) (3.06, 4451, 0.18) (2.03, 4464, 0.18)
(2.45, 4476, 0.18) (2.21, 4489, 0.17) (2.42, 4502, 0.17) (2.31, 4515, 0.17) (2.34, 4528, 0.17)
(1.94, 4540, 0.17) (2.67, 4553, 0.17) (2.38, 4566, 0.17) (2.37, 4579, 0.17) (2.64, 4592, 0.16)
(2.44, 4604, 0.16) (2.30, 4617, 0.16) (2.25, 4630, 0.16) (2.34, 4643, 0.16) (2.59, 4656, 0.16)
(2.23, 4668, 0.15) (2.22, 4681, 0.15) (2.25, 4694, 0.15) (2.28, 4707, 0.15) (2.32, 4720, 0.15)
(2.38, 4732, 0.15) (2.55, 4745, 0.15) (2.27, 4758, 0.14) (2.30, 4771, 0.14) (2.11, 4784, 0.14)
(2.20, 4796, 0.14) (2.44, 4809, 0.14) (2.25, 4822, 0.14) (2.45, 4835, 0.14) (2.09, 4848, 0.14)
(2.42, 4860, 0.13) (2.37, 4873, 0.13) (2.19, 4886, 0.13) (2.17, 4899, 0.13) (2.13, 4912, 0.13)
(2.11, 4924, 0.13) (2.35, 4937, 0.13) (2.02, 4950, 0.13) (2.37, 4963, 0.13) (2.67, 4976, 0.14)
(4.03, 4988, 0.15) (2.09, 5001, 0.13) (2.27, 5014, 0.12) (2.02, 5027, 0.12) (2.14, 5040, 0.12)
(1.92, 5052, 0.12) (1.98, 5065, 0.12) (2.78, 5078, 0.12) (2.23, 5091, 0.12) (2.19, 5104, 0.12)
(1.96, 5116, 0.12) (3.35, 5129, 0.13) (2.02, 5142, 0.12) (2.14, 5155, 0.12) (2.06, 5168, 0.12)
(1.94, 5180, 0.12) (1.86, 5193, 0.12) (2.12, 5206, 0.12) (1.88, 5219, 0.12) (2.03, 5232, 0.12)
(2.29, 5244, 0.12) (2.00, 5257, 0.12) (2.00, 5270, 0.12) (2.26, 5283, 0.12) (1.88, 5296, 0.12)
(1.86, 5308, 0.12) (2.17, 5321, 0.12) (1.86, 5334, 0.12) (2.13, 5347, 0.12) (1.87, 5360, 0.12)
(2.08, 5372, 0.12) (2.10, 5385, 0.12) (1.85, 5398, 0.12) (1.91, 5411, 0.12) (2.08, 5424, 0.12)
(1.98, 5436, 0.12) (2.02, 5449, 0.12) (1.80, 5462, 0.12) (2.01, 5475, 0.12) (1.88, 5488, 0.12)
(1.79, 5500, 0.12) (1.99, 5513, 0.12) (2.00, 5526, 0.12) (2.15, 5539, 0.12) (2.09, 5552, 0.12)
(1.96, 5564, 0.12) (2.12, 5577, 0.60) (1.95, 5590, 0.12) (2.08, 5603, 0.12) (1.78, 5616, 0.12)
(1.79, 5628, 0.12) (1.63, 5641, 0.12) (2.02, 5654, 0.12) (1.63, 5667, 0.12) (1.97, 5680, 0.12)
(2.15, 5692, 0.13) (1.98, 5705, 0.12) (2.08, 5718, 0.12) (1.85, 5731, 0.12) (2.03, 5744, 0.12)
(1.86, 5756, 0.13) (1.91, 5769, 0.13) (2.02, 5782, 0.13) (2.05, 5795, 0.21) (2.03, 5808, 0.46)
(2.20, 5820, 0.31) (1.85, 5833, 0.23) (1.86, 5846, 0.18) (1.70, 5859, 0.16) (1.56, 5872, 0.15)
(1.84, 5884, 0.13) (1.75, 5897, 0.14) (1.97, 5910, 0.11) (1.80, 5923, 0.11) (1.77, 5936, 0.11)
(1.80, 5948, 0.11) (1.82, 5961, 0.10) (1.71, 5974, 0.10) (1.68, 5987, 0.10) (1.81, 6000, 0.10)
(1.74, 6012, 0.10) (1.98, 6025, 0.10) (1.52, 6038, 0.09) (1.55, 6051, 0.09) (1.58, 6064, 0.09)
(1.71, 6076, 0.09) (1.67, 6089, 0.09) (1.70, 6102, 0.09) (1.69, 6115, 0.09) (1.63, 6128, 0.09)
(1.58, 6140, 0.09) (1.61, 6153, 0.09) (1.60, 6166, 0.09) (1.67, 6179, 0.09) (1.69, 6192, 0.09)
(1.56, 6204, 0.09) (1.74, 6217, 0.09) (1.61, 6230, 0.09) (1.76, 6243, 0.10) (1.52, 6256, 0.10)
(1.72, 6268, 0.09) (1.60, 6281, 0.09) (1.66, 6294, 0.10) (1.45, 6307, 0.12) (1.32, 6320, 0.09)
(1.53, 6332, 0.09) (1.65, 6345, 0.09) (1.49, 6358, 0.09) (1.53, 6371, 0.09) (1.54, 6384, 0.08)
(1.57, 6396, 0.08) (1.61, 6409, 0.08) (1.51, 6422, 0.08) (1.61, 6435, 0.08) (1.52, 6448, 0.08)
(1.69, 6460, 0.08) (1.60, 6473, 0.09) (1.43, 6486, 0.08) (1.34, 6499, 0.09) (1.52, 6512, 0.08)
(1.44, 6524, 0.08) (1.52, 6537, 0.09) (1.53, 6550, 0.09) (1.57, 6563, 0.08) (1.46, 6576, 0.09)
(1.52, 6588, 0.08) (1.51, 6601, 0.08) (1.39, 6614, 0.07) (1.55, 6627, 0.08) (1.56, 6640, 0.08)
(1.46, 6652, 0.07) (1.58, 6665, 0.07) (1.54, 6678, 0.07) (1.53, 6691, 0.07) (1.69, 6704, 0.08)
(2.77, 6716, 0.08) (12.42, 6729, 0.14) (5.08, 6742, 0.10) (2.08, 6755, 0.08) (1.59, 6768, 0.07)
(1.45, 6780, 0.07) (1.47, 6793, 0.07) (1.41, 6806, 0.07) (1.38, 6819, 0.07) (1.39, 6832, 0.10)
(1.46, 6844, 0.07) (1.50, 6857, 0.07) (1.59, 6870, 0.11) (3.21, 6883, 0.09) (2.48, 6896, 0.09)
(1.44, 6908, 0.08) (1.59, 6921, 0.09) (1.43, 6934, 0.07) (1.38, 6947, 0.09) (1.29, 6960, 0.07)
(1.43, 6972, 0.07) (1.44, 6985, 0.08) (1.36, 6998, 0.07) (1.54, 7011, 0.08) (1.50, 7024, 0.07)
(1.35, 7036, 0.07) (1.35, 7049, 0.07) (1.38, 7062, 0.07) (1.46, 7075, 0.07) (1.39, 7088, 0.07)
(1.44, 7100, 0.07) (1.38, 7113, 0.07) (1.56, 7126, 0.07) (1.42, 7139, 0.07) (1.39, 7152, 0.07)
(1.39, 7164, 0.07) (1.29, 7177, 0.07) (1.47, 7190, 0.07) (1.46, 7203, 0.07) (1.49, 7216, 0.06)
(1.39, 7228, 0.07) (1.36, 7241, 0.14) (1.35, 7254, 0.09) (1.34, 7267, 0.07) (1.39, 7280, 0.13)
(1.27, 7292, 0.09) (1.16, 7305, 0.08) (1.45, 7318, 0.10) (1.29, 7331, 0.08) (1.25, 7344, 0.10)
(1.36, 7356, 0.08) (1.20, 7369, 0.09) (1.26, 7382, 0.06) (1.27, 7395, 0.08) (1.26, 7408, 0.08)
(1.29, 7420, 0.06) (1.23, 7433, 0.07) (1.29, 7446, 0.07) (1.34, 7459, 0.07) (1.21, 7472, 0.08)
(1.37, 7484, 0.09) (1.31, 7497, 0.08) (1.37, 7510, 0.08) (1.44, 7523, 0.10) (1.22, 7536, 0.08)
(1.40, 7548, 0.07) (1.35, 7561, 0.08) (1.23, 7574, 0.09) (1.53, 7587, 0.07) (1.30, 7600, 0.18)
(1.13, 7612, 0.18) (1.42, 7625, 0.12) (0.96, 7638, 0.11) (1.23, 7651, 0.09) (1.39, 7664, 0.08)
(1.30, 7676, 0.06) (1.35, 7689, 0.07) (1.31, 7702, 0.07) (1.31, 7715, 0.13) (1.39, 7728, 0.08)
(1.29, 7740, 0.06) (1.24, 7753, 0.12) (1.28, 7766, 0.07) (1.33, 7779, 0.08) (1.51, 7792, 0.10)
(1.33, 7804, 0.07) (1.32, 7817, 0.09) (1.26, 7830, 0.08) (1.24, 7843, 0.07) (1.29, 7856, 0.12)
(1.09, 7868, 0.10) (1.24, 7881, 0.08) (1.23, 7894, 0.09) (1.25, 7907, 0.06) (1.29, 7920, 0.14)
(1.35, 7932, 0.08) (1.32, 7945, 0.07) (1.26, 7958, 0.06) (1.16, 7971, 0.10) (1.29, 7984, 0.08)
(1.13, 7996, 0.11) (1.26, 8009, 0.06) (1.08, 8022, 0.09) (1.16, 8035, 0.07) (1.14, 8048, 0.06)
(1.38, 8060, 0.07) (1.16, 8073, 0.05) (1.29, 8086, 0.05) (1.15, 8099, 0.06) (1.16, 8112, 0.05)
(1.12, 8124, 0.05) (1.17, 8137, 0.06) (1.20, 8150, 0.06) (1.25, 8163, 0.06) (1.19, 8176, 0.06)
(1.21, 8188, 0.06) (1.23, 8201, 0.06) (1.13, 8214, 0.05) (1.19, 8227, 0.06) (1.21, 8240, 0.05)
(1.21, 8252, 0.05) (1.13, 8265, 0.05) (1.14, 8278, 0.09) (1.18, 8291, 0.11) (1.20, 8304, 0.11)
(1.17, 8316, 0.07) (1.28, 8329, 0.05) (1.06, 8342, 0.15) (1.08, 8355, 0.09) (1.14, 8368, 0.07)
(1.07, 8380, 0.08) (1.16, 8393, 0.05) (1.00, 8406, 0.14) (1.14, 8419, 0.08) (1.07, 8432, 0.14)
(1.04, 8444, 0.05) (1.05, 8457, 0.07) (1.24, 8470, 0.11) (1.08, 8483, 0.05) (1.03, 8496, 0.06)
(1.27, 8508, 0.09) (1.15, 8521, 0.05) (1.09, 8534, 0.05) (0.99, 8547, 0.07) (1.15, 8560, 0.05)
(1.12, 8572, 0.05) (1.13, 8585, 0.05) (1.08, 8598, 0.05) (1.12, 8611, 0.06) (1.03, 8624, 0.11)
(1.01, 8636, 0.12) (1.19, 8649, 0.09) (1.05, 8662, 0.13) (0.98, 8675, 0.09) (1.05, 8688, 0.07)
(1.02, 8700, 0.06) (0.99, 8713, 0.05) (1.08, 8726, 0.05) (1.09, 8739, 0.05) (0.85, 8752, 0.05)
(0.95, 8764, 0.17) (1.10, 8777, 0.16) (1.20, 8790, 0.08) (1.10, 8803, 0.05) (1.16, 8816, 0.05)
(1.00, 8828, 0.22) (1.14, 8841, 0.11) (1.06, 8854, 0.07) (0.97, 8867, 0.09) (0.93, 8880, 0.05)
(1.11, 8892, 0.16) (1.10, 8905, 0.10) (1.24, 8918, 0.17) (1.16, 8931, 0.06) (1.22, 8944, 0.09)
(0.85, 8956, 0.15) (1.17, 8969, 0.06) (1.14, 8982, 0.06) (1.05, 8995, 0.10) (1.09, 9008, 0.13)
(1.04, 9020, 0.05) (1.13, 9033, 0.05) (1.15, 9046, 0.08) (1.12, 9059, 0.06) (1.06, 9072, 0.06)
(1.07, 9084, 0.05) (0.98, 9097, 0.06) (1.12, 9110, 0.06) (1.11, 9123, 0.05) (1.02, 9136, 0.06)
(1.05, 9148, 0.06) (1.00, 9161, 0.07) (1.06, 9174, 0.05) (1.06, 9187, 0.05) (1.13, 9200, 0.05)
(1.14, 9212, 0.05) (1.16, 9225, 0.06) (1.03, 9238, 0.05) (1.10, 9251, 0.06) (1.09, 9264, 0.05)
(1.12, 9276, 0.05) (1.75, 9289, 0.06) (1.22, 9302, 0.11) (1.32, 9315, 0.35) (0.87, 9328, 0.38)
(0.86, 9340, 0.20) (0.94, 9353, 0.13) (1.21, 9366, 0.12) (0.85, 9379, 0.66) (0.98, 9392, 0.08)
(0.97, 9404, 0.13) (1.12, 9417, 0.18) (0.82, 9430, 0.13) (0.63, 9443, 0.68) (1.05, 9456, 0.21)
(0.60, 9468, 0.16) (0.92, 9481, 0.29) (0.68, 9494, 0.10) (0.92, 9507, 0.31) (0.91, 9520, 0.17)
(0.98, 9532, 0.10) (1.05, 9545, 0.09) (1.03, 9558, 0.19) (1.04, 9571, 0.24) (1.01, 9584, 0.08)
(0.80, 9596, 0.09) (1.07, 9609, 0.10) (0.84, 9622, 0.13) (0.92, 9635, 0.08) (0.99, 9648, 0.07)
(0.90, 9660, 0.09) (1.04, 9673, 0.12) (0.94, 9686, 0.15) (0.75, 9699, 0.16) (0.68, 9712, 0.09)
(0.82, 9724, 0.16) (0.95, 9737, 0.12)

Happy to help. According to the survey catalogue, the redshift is 0.025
